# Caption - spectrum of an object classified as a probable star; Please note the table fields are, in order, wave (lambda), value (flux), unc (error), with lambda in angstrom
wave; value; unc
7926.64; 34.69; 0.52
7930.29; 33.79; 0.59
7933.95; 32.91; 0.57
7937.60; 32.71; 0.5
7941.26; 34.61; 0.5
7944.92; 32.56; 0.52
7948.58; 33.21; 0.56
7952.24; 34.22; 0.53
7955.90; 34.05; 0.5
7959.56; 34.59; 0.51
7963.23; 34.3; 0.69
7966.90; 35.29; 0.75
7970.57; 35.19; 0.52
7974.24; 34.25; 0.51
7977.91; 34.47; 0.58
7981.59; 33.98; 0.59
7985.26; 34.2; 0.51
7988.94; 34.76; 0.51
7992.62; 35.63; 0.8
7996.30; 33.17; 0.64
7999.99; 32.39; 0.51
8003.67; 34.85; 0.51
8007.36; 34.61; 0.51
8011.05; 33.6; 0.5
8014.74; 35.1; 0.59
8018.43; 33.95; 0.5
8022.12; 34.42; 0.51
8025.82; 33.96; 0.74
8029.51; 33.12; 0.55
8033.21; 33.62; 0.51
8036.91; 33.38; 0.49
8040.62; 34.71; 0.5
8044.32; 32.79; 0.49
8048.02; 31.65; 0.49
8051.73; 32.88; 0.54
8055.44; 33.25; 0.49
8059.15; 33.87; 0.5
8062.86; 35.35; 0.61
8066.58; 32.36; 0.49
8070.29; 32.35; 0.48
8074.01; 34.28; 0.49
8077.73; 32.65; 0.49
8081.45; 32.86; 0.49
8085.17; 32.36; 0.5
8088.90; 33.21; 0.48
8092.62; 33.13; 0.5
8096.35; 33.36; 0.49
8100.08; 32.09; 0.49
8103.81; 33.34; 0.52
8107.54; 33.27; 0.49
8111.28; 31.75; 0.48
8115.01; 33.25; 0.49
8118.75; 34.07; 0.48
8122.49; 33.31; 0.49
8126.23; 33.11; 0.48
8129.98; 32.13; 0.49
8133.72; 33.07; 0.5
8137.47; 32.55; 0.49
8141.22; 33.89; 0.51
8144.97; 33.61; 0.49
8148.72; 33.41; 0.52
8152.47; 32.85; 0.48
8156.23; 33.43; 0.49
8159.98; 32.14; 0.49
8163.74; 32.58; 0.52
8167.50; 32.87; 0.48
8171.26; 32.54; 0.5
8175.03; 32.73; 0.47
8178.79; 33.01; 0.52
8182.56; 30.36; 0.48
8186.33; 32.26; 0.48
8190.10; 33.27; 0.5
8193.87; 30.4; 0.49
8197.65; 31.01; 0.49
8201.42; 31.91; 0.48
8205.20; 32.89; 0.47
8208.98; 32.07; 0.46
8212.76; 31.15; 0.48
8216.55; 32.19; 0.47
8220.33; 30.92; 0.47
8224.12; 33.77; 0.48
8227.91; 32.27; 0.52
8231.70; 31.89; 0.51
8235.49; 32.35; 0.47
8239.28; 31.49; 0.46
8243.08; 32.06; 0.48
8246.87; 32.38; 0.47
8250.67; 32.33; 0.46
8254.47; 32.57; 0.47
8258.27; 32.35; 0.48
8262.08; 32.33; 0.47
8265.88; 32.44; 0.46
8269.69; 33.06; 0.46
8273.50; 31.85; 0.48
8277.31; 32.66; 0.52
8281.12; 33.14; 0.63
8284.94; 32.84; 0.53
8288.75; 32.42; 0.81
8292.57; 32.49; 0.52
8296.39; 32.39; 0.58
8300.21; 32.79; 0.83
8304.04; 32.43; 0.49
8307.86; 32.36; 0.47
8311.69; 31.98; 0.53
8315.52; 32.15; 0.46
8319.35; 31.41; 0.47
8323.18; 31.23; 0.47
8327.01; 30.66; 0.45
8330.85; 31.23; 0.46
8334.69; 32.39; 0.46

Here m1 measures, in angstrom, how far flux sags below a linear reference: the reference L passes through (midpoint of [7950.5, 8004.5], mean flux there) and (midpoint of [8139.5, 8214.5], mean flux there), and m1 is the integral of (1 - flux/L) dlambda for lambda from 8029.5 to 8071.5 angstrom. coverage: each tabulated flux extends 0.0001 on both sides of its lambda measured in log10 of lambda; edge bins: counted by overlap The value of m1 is 0.43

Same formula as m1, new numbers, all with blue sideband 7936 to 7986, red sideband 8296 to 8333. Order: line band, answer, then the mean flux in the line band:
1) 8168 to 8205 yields 0.7 angstrom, 32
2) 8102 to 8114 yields 0.1 angstrom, 32.8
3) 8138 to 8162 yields -0.2 angstrom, 33.2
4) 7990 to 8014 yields -0.2 angstrom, 34.1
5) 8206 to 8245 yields 0.4 angstrom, 32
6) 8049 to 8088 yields 0.3 angstrom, 33.2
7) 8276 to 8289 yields -0.3 angstrom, 32.8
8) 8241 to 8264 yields -0.1 angstrom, 32.3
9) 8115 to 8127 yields -0.1 angstrom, 33.5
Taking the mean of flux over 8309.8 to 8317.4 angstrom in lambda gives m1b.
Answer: 32.1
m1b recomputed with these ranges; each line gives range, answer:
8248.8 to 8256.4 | 32.5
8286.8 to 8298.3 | 32.4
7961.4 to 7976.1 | 34.8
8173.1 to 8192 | 32.3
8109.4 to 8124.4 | 33.1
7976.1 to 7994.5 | 34.6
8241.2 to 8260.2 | 32.3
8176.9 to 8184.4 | 31.7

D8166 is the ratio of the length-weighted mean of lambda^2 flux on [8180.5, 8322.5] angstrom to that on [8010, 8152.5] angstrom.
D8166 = 1.01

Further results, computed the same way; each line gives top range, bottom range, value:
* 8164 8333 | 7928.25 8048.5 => 1.01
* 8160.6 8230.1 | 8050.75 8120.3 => 1.00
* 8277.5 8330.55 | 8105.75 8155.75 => 1.01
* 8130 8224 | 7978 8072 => 1.00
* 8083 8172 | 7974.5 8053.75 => 1.00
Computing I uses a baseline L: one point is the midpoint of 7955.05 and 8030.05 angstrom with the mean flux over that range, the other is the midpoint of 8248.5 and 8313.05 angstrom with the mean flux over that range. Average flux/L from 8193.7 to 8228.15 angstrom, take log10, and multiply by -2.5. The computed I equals 0.03 mag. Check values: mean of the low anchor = 34.3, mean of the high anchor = 32.5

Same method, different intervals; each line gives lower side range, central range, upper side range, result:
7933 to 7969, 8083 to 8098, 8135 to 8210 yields 0.00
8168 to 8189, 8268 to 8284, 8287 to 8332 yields -0.02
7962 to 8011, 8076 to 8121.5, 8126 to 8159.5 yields 0.02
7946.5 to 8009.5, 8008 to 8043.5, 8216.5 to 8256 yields 0.00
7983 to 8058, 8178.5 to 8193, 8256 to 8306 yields 0.03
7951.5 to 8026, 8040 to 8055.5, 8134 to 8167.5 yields 0.03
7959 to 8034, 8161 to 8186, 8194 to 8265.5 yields 0.01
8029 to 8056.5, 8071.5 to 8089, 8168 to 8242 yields 0.00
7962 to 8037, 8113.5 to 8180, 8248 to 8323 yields 0.01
